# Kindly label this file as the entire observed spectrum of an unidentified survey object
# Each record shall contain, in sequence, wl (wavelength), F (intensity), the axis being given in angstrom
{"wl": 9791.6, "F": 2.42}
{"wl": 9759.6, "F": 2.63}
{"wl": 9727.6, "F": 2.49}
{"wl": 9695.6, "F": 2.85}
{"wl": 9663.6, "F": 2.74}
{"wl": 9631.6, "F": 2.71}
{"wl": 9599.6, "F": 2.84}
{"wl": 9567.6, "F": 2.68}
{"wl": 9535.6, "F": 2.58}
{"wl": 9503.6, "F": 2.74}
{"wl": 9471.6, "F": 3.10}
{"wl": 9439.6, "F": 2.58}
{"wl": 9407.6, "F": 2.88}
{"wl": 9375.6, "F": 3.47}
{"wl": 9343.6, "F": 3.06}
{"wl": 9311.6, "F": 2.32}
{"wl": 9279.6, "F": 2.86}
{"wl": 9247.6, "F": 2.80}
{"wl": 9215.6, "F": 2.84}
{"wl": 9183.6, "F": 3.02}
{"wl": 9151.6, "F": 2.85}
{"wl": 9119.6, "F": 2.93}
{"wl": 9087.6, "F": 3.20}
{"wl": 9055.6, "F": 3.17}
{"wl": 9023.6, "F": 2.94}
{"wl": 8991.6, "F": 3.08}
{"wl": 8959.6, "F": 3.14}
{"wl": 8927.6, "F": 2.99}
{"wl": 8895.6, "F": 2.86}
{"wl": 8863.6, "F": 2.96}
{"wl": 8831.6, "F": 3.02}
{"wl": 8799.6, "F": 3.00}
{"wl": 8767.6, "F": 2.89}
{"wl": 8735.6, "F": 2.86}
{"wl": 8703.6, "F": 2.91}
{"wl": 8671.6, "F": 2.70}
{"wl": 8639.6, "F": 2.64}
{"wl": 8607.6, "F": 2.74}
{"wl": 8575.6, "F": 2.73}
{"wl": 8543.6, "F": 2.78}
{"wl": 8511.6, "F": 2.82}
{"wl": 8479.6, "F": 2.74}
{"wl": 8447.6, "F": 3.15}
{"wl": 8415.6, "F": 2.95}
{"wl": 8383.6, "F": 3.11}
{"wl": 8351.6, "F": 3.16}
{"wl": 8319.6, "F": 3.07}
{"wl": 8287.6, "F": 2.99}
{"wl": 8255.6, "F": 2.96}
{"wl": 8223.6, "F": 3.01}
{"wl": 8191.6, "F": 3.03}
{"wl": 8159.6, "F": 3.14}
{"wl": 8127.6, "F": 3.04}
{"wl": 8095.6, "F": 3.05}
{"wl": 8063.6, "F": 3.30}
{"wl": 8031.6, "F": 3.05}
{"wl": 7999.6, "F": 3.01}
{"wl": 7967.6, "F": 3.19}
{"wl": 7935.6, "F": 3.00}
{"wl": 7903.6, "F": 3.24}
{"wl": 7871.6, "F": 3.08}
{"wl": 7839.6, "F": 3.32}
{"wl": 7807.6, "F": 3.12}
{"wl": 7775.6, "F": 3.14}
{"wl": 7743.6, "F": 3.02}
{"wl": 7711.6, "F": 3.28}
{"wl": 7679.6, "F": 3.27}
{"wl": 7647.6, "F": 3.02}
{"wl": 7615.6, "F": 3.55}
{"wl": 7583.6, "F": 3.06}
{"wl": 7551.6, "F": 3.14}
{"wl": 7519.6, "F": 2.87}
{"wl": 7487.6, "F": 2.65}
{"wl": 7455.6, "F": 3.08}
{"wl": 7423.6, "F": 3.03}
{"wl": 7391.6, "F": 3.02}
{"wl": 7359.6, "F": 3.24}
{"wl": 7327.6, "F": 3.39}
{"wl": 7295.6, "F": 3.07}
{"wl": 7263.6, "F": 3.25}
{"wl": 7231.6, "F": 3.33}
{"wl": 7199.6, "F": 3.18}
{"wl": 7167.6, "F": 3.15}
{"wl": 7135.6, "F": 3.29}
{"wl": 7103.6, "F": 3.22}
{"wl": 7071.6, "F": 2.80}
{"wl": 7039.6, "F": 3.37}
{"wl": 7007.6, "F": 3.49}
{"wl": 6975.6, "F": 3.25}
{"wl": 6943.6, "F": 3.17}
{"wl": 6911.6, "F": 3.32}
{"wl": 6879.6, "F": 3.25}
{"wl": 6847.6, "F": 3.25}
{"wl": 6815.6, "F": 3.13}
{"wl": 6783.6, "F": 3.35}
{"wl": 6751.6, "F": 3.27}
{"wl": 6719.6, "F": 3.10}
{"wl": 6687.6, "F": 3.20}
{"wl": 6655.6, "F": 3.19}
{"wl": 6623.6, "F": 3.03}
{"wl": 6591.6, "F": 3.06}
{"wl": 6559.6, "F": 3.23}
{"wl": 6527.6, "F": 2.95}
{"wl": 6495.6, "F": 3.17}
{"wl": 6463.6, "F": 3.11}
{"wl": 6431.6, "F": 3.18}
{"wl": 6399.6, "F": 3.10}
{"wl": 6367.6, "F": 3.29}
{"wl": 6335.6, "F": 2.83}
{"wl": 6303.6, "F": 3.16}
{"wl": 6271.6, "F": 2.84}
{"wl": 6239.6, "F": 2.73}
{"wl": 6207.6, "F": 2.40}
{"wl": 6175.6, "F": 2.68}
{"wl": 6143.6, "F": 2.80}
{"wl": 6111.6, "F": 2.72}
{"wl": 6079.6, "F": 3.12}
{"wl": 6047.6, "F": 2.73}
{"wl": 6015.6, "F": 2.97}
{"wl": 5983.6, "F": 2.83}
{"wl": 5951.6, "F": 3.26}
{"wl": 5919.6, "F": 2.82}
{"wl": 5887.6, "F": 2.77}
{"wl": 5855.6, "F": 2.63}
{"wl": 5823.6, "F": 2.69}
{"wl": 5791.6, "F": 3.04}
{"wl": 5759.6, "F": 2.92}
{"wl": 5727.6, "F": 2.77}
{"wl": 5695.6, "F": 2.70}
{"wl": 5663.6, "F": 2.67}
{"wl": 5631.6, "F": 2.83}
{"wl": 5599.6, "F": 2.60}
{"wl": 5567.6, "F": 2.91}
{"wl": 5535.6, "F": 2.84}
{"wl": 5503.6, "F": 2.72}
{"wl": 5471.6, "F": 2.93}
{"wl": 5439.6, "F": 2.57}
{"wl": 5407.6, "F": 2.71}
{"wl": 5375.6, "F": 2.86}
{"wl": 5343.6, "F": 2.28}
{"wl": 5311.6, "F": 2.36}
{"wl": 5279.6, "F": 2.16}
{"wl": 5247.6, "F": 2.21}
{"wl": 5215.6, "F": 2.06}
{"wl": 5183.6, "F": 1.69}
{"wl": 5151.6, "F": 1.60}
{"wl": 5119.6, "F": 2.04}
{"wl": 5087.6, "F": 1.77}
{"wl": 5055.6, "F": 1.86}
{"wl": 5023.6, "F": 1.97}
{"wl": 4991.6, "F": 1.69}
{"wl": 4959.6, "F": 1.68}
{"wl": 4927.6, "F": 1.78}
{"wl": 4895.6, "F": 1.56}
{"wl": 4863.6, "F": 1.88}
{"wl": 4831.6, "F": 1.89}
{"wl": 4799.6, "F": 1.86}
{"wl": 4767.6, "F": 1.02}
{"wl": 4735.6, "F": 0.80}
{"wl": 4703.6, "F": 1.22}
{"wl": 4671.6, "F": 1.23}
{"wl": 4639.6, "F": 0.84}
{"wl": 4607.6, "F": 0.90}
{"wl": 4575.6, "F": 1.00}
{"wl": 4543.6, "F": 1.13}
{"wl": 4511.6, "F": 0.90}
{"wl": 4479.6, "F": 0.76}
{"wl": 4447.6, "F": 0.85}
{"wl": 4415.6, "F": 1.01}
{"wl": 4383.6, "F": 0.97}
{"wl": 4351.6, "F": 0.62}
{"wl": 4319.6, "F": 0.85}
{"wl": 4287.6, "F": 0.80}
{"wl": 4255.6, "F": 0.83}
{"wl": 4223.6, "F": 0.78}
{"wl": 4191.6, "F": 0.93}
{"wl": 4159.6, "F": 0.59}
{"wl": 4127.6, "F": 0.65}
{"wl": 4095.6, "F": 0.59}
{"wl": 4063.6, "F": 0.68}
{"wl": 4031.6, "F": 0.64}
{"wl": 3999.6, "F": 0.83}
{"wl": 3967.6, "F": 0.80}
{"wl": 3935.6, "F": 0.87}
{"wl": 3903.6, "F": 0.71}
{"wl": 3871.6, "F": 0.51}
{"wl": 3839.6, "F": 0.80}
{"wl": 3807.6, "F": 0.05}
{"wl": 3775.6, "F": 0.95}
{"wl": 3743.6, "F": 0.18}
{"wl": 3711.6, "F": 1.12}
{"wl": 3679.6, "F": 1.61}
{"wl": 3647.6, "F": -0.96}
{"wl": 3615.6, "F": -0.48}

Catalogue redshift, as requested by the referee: 0.201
